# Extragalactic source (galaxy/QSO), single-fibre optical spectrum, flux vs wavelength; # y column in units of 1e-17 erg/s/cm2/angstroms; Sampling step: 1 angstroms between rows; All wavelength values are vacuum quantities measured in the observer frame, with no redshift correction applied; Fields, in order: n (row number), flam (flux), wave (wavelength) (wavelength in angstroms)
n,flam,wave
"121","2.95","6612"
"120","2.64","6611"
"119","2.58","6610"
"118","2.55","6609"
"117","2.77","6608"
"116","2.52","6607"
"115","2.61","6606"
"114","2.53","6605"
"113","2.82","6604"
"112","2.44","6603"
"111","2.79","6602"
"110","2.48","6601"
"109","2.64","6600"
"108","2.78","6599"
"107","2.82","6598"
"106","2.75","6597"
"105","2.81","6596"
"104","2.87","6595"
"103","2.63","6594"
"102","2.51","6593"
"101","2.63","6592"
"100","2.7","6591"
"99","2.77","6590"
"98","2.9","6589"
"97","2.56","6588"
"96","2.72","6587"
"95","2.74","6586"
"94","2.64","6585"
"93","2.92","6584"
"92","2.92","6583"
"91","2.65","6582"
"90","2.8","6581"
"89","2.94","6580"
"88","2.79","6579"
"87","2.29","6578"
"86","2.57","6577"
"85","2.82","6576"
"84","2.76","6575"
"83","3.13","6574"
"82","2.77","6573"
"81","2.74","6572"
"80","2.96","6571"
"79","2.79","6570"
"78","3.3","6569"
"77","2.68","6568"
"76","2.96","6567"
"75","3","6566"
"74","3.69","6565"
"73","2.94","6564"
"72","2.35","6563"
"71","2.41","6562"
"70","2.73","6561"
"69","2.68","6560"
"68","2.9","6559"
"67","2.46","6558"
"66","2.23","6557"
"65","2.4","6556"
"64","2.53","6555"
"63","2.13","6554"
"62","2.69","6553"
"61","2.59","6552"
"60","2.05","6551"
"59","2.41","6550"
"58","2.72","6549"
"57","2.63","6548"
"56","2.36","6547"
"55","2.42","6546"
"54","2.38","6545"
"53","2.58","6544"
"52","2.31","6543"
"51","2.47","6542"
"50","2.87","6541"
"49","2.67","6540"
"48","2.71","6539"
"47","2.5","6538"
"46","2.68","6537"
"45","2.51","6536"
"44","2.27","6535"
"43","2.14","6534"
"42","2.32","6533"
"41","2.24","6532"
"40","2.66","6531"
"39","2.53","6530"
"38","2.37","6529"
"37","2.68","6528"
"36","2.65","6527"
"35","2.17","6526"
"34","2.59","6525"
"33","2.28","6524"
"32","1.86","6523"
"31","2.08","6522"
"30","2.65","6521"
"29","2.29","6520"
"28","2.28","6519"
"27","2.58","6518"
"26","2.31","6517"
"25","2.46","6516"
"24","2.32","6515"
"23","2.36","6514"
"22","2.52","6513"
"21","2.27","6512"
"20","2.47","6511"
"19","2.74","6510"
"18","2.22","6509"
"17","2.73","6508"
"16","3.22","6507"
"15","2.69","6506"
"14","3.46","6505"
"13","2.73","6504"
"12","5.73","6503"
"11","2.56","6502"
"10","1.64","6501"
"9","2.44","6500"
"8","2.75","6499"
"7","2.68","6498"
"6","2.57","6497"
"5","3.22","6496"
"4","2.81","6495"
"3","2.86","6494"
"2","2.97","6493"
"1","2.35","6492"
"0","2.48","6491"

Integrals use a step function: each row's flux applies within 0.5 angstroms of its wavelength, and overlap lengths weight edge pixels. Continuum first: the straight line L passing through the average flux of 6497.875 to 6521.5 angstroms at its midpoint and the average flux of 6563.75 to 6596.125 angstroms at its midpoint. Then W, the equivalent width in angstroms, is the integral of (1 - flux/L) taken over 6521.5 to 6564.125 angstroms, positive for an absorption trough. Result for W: 4.3 angstroms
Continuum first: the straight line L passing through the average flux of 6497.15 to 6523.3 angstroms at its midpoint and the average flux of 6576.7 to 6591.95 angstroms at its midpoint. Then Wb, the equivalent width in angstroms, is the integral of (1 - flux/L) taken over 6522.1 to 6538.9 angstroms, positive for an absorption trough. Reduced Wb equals 1.6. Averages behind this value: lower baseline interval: 2.62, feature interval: 2.4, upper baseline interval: 2.73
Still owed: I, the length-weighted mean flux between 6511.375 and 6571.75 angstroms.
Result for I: 2.53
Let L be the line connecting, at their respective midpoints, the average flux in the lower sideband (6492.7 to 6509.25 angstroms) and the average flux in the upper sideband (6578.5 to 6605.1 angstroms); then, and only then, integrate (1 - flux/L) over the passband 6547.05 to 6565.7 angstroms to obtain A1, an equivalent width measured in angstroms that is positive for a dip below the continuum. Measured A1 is 1.4 angstroms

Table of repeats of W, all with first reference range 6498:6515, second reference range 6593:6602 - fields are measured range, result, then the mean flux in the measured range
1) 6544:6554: 1.0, 2.46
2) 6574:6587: -0.1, 2.75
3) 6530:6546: 1.5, 2.49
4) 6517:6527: 1.6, 2.33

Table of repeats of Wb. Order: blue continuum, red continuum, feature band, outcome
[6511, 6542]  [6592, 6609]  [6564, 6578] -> -1.9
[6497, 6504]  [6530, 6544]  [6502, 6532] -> 1.4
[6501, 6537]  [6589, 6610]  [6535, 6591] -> -1.0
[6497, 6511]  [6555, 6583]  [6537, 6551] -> 1.4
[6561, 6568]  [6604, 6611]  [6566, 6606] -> -0.2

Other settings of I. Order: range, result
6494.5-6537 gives 2.57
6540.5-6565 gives 2.53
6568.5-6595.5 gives 2.77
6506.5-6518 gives 2.51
